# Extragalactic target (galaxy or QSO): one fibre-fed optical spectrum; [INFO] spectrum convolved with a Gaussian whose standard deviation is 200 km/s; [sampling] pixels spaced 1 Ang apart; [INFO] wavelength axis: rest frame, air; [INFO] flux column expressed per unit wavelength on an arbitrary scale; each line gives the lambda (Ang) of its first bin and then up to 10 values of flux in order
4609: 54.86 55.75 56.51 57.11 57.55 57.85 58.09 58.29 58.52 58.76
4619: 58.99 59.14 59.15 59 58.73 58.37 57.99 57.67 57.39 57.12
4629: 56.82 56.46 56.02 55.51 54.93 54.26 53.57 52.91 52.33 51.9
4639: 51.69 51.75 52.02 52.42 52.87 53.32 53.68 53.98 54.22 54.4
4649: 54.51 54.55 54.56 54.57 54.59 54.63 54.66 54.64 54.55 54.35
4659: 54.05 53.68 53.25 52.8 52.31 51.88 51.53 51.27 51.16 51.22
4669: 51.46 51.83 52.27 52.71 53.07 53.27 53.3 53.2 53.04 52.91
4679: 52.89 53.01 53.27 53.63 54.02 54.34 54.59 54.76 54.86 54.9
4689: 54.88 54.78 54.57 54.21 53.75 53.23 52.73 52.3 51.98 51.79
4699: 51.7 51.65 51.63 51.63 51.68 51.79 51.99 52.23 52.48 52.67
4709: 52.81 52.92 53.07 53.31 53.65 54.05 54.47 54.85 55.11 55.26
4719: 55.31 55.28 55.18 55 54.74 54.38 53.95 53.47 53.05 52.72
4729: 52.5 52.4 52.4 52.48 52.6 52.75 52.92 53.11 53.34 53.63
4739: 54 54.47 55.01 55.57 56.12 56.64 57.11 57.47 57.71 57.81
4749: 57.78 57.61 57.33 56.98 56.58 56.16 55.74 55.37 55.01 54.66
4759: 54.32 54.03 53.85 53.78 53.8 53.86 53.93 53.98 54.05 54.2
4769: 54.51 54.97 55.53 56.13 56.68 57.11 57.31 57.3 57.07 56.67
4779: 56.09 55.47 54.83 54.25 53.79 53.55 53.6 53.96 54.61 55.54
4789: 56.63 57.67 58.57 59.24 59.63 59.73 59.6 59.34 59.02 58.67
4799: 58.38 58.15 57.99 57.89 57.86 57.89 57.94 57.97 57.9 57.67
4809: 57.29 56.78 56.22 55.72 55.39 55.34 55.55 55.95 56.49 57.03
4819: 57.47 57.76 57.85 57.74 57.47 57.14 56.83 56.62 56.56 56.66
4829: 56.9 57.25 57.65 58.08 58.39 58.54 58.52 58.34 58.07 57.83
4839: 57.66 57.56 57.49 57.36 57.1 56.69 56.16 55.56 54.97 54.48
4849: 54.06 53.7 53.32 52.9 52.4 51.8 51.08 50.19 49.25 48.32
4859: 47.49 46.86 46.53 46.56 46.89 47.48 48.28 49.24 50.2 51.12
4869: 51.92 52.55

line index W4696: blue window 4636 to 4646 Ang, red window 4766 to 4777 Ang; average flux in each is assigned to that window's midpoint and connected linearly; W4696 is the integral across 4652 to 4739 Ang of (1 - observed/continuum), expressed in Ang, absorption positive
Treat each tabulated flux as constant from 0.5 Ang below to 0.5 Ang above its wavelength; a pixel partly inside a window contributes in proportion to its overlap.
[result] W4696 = 0.9 Ang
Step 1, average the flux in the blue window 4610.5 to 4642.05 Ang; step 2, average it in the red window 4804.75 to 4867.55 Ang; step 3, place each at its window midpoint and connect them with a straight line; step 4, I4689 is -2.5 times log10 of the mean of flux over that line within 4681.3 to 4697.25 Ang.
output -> 0.04 mag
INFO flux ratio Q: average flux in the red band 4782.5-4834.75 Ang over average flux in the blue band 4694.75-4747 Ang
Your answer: 1.07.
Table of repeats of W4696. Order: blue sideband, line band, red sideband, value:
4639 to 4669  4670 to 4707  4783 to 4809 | 0.8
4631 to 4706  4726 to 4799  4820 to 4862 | -1.7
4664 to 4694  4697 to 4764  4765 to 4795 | 0.6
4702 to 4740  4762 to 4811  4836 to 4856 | -1.9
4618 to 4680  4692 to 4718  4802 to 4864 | 0.8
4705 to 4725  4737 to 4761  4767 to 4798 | -0.3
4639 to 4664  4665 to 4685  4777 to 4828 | 0.5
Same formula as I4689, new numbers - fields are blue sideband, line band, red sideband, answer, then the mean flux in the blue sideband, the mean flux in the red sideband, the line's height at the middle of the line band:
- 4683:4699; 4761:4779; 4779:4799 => 0.02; 53.8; 56.7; 56.2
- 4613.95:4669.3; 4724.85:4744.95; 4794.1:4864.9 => 0.03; 54.8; 55.6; 55.2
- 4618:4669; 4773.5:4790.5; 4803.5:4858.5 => 0.00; 54.6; 56.1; 55.7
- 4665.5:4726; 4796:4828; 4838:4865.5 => -0.09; 53.3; 52.4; 52.6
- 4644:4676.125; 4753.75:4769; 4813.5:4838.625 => 0.03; 53.3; 57.3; 55.7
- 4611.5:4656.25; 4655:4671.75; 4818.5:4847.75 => 0.06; 55.6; 57.3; 55.8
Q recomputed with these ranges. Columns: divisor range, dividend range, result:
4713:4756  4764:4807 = 1.03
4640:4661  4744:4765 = 1.03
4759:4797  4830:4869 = 0.96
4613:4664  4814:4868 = 0.99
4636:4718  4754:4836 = 1.06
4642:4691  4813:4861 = 1.04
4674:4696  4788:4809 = 1.08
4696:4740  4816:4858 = 1.05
